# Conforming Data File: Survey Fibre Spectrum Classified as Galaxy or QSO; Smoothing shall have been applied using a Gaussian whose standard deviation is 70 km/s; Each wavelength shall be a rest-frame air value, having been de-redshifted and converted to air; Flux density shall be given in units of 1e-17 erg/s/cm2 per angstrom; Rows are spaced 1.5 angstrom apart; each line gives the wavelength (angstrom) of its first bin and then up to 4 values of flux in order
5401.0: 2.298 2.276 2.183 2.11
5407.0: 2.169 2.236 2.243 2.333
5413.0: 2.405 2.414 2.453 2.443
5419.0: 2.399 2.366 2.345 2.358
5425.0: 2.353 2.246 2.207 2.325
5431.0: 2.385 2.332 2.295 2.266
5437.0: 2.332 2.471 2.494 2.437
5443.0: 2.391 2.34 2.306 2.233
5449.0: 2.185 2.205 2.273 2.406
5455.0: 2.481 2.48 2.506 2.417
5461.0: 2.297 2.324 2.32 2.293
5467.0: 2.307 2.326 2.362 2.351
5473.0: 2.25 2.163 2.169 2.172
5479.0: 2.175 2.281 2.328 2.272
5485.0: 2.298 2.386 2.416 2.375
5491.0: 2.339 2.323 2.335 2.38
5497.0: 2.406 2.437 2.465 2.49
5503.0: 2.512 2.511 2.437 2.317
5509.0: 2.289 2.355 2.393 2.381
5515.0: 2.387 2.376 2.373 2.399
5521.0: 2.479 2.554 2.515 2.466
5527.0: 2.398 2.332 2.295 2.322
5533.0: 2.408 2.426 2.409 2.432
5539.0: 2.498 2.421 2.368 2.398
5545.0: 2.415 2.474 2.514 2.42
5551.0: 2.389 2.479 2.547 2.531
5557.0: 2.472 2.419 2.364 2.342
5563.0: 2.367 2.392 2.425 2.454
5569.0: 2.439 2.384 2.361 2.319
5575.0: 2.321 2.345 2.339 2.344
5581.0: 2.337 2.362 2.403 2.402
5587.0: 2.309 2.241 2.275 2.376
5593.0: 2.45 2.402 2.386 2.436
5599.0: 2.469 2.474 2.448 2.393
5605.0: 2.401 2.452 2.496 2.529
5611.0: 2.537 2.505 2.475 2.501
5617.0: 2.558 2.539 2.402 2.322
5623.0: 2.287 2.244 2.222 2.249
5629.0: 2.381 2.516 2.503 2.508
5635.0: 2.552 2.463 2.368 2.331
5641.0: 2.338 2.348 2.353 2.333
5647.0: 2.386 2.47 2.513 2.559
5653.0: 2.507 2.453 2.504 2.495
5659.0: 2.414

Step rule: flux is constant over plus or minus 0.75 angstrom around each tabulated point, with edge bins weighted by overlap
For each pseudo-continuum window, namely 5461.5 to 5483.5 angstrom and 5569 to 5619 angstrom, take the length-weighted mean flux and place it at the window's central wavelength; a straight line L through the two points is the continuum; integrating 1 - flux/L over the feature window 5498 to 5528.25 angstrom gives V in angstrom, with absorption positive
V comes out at -1.4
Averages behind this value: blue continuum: 2.27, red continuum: 2.41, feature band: 2.43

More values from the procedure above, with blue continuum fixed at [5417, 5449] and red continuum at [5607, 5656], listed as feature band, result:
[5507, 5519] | 0.1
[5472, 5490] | 0.7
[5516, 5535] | -0.2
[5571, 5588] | 0.4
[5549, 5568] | -0.3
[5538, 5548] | -0.2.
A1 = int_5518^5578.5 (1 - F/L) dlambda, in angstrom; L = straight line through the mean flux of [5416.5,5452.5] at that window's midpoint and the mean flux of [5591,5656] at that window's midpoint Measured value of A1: -0.6 angstrom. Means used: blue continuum 2.33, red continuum 2.43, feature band 2.42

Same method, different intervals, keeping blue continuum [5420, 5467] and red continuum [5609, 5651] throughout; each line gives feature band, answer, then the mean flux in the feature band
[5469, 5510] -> 0.35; 2.34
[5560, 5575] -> 0.07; 2.38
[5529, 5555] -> -0.45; 2.42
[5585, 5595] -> 0.23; 2.35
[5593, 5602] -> -0.11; 2.44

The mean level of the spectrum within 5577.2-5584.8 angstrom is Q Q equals 2.36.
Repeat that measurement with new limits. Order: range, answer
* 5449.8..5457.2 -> 2.37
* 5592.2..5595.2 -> 2.43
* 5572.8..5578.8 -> 2.33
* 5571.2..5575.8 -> 2.33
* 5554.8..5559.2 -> 2.47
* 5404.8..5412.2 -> 2.22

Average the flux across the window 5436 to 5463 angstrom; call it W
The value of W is 2.36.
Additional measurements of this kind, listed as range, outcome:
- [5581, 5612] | 2.41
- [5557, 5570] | 2.4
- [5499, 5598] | 2.4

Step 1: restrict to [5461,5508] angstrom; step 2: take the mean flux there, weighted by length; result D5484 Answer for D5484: 2.34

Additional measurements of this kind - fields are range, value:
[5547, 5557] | 2.48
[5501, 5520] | 2.4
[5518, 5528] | 2.46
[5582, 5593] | 2.35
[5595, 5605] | 2.43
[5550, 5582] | 2.4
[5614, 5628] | 2.38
